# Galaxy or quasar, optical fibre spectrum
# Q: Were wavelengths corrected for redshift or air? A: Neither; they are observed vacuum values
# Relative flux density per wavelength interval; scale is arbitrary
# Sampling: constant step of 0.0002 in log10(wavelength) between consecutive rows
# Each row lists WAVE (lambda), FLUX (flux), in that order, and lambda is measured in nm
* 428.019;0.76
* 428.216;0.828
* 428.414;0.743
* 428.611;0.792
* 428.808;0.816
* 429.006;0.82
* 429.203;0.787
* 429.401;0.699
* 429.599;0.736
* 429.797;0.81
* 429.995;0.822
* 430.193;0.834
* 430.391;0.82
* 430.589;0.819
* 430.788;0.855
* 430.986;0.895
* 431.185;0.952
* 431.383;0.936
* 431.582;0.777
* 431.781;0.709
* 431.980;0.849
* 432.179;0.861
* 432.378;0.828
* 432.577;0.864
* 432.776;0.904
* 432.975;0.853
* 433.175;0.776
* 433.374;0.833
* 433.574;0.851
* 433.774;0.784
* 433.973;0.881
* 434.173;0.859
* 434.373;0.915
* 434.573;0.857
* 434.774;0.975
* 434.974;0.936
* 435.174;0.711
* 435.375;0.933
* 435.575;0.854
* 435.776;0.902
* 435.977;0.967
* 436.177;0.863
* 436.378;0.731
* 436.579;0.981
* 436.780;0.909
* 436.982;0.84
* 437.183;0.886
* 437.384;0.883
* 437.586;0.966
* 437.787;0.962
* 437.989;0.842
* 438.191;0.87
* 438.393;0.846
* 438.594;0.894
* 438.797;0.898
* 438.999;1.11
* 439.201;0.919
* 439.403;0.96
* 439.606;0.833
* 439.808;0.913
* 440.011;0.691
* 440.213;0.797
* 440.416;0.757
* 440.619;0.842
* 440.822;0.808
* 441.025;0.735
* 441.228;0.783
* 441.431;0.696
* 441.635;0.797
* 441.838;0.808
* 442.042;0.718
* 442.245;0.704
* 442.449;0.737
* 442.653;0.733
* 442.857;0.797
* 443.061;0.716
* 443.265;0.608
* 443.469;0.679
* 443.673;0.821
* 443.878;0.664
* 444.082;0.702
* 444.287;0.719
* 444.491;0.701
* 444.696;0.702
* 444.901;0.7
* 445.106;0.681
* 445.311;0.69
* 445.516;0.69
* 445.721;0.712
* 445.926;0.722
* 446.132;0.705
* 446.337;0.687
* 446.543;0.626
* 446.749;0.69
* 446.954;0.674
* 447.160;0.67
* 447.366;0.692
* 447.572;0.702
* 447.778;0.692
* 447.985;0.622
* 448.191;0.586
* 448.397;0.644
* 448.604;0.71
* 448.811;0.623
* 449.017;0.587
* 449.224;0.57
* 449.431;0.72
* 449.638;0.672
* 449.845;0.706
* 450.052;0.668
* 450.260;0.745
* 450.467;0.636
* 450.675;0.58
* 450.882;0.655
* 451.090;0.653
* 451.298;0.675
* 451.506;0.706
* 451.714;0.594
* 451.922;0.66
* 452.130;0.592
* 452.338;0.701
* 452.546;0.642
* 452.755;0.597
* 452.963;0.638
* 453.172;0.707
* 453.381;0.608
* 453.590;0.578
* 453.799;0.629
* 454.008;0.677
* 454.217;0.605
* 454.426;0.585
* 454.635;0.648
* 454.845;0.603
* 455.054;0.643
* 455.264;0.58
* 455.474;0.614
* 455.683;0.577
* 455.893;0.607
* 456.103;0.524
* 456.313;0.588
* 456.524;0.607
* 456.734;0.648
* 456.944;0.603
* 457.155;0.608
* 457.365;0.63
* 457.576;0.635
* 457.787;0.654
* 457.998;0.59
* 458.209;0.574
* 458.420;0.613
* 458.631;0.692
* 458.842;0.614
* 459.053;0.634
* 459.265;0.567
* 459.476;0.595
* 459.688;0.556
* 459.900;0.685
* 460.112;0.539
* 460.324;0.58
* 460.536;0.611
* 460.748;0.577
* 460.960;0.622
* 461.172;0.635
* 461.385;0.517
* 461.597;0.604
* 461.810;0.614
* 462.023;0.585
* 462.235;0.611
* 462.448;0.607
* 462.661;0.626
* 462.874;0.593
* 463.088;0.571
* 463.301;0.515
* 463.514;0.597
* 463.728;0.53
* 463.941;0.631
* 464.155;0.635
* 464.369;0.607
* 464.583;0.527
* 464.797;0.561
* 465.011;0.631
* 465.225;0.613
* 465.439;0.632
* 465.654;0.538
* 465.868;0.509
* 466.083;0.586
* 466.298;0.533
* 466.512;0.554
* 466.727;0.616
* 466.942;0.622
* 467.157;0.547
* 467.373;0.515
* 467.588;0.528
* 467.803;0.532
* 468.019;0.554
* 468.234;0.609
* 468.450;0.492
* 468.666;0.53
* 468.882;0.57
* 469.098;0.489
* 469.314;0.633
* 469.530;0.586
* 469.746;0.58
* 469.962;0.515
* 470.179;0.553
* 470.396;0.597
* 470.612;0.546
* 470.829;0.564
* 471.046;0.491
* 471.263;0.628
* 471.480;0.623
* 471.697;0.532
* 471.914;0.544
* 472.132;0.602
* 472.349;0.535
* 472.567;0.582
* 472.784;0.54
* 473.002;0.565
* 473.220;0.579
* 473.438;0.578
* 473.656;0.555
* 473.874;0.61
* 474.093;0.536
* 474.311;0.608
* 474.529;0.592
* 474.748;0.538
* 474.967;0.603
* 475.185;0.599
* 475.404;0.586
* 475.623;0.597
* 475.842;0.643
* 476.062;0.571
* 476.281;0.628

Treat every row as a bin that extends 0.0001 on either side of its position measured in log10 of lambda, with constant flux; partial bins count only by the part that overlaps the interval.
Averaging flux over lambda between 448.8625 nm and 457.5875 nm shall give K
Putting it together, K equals 0.631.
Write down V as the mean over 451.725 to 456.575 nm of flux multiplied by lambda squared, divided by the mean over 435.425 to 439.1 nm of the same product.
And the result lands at 0.7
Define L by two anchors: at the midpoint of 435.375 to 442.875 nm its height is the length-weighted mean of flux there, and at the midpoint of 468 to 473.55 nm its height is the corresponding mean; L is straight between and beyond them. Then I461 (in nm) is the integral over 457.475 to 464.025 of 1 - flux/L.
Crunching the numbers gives 0.53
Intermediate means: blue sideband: 0.846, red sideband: 0.562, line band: 0.599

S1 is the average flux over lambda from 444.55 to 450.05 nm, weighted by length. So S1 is 0.672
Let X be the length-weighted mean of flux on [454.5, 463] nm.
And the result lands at 0.605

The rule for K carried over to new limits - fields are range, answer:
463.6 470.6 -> 0.567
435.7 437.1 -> 0.884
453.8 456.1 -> 0.611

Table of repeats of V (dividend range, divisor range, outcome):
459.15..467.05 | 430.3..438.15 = 0.77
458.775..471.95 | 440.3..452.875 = 0.91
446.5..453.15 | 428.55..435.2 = 0.85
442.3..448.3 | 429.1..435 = 0.88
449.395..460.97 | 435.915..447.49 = 0.85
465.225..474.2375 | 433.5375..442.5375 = 0.76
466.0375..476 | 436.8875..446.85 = 0.83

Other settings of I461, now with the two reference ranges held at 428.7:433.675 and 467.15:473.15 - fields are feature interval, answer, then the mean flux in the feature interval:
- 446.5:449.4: 0.246 nm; 0.651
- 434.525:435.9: -0.143 nm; 0.883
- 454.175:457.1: 0.247 nm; 0.602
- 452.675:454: 0.085 nm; 0.63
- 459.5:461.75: 0.108 nm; 0.593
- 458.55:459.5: 0.020 nm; 0.621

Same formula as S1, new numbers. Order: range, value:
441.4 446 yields 0.718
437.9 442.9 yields 0.819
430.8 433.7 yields 0.849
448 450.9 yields 0.649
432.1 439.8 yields 0.883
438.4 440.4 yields 0.883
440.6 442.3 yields 0.764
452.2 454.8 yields 0.633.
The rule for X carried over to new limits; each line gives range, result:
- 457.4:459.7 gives 0.614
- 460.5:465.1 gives 0.591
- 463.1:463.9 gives 0.558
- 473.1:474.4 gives 0.577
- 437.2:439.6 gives 0.918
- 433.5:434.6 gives 0.858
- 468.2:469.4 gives 0.549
